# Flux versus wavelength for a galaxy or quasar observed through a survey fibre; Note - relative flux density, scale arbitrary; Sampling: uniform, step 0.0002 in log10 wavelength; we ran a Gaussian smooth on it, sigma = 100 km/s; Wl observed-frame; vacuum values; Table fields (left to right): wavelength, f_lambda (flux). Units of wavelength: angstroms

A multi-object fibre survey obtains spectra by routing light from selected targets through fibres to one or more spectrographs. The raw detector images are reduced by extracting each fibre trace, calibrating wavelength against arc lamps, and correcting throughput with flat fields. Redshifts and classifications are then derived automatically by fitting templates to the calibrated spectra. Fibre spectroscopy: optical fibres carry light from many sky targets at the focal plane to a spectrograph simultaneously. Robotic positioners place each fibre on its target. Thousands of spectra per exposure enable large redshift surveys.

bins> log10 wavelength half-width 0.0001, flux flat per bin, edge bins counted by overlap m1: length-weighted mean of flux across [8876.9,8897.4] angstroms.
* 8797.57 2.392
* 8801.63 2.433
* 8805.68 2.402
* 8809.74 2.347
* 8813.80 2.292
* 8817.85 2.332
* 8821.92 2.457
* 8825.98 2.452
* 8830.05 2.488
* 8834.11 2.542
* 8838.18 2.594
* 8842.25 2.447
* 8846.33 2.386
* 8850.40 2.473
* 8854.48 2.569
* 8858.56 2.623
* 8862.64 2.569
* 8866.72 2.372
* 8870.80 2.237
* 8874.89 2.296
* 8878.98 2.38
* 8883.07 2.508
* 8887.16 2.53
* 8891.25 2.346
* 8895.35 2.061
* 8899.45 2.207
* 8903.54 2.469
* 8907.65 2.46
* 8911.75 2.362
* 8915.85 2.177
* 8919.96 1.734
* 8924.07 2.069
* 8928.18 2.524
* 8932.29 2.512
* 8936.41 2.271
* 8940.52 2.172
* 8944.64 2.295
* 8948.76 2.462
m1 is 2.36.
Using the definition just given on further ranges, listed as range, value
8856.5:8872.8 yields 2.45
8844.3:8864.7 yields 2.52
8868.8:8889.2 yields 2.39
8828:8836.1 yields 2.52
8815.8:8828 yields 2.41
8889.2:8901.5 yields 2.21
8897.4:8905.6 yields 2.34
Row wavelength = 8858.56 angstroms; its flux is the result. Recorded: 2.623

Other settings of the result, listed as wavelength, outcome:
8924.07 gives 2.069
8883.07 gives 2.508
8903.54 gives 2.469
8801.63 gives 2.433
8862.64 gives 2.569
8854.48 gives 2.569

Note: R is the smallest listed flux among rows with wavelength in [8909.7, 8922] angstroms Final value 1.734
